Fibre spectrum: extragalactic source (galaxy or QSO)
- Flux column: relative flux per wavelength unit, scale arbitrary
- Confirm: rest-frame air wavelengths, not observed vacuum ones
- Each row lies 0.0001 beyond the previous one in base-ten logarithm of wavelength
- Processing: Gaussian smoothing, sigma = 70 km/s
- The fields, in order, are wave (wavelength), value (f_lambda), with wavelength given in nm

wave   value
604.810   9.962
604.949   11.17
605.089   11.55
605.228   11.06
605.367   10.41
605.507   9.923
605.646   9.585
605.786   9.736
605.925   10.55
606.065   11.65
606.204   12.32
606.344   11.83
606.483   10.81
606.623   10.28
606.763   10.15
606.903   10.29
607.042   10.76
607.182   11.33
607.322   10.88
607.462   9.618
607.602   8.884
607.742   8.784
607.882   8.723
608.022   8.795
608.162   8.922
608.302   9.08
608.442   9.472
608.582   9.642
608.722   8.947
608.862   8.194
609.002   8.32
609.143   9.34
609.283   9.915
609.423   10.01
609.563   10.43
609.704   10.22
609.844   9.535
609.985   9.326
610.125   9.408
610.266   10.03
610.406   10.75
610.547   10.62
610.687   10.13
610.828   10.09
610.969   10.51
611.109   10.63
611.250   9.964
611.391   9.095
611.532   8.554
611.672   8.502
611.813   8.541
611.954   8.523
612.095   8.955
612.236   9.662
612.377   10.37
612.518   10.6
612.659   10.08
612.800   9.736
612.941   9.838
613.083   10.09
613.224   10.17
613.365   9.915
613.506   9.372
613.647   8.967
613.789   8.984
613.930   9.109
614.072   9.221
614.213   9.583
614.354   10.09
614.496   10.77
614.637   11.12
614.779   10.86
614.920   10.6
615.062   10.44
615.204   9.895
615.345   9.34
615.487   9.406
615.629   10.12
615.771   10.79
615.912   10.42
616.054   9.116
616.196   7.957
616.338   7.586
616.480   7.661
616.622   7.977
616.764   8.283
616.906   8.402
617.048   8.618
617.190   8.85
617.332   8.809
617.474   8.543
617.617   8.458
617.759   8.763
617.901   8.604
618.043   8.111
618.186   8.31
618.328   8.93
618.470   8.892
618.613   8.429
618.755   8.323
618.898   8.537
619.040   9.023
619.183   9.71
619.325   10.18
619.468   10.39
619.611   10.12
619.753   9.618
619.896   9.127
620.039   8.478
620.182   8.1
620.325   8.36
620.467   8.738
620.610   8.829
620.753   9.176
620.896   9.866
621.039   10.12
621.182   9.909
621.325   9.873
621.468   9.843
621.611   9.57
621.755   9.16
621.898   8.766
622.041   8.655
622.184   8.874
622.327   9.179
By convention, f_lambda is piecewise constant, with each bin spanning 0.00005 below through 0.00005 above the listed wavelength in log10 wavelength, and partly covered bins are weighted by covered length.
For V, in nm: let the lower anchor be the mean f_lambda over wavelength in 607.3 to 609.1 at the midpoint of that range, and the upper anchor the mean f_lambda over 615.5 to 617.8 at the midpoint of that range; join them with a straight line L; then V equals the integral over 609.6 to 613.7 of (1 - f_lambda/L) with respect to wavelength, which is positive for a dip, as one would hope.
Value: -0.36 nm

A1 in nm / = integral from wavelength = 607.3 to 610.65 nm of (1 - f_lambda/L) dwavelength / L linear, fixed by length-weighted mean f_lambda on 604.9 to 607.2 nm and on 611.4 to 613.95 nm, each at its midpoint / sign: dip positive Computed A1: 0.23 nm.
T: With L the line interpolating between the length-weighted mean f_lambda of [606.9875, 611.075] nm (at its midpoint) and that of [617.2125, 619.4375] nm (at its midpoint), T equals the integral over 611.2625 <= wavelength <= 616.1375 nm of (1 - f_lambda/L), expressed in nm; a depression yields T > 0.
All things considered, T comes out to -0.26 nm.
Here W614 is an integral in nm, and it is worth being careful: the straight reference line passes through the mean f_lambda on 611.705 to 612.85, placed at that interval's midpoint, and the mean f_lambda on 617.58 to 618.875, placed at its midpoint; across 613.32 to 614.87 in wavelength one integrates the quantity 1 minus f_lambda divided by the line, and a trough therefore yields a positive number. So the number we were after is -0.10 nm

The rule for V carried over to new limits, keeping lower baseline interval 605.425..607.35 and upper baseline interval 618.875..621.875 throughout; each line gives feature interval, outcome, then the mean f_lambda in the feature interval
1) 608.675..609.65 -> 0.10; 9.33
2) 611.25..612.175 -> 0.13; 8.8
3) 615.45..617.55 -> 0.20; 8.82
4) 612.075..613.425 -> 0.02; 9.98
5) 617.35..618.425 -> 0.12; 8.56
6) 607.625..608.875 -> 0.18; 8.99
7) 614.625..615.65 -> -0.03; 10.2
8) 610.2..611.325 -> 0.00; 10.3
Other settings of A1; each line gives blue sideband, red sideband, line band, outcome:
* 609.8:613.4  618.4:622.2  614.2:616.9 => -0.01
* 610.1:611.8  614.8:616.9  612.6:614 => -0.01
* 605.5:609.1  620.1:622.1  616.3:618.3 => 0.22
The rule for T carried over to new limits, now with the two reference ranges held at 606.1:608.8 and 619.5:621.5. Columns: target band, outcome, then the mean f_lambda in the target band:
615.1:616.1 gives -0.036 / 9.91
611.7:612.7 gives 0.028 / 9.47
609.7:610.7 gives -0.014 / 9.99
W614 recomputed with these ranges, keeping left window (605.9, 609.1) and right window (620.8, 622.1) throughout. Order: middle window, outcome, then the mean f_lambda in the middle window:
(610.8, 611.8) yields 0.03 nm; 9.54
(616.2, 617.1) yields 0.15 nm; 8.07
